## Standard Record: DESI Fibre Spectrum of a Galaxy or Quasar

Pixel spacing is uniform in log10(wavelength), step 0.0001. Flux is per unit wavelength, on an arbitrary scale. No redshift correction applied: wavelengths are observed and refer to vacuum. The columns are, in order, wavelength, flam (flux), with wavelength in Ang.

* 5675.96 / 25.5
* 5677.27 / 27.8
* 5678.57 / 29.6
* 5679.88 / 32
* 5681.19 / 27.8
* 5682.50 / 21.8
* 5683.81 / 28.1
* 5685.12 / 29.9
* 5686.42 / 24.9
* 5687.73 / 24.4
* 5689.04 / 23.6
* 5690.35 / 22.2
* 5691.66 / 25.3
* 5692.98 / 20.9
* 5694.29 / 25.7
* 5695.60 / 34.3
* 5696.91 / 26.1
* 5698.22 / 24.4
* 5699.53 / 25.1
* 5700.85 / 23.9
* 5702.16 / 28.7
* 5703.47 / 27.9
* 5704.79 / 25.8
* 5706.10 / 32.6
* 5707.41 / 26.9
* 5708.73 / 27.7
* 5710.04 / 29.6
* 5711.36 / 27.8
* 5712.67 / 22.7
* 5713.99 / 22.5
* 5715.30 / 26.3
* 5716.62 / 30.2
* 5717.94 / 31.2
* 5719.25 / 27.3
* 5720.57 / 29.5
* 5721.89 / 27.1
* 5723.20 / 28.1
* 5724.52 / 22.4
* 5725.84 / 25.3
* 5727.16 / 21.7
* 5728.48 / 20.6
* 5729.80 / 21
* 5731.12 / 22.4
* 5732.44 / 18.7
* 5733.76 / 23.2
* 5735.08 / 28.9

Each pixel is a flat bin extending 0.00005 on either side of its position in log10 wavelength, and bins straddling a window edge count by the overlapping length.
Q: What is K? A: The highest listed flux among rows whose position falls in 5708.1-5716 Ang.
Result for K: 29.6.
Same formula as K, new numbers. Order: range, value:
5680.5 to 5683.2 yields 27.8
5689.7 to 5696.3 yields 34.3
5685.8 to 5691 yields 24.9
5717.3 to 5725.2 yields 31.2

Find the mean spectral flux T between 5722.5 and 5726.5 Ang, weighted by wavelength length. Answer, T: 25.3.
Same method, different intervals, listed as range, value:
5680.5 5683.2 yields 24.9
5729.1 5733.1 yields 20.7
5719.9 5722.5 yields 28.3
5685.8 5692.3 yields 24.1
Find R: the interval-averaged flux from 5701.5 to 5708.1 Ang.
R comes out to 28.4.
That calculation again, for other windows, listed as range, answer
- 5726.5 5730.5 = 21.1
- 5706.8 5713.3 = 27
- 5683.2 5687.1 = 27.7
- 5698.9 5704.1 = 26.4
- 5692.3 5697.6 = 26.7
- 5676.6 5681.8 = 29.3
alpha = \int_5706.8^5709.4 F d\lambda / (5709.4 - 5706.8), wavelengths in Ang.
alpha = 27.3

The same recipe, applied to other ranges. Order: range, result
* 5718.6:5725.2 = 26.9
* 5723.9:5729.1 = 22.5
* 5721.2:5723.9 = 27.6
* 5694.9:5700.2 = 27.5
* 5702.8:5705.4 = 26.8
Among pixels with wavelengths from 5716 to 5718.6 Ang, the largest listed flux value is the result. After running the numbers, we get 31.2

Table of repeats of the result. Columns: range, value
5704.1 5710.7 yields 32.6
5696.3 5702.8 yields 28.7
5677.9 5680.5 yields 32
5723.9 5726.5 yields 25.3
